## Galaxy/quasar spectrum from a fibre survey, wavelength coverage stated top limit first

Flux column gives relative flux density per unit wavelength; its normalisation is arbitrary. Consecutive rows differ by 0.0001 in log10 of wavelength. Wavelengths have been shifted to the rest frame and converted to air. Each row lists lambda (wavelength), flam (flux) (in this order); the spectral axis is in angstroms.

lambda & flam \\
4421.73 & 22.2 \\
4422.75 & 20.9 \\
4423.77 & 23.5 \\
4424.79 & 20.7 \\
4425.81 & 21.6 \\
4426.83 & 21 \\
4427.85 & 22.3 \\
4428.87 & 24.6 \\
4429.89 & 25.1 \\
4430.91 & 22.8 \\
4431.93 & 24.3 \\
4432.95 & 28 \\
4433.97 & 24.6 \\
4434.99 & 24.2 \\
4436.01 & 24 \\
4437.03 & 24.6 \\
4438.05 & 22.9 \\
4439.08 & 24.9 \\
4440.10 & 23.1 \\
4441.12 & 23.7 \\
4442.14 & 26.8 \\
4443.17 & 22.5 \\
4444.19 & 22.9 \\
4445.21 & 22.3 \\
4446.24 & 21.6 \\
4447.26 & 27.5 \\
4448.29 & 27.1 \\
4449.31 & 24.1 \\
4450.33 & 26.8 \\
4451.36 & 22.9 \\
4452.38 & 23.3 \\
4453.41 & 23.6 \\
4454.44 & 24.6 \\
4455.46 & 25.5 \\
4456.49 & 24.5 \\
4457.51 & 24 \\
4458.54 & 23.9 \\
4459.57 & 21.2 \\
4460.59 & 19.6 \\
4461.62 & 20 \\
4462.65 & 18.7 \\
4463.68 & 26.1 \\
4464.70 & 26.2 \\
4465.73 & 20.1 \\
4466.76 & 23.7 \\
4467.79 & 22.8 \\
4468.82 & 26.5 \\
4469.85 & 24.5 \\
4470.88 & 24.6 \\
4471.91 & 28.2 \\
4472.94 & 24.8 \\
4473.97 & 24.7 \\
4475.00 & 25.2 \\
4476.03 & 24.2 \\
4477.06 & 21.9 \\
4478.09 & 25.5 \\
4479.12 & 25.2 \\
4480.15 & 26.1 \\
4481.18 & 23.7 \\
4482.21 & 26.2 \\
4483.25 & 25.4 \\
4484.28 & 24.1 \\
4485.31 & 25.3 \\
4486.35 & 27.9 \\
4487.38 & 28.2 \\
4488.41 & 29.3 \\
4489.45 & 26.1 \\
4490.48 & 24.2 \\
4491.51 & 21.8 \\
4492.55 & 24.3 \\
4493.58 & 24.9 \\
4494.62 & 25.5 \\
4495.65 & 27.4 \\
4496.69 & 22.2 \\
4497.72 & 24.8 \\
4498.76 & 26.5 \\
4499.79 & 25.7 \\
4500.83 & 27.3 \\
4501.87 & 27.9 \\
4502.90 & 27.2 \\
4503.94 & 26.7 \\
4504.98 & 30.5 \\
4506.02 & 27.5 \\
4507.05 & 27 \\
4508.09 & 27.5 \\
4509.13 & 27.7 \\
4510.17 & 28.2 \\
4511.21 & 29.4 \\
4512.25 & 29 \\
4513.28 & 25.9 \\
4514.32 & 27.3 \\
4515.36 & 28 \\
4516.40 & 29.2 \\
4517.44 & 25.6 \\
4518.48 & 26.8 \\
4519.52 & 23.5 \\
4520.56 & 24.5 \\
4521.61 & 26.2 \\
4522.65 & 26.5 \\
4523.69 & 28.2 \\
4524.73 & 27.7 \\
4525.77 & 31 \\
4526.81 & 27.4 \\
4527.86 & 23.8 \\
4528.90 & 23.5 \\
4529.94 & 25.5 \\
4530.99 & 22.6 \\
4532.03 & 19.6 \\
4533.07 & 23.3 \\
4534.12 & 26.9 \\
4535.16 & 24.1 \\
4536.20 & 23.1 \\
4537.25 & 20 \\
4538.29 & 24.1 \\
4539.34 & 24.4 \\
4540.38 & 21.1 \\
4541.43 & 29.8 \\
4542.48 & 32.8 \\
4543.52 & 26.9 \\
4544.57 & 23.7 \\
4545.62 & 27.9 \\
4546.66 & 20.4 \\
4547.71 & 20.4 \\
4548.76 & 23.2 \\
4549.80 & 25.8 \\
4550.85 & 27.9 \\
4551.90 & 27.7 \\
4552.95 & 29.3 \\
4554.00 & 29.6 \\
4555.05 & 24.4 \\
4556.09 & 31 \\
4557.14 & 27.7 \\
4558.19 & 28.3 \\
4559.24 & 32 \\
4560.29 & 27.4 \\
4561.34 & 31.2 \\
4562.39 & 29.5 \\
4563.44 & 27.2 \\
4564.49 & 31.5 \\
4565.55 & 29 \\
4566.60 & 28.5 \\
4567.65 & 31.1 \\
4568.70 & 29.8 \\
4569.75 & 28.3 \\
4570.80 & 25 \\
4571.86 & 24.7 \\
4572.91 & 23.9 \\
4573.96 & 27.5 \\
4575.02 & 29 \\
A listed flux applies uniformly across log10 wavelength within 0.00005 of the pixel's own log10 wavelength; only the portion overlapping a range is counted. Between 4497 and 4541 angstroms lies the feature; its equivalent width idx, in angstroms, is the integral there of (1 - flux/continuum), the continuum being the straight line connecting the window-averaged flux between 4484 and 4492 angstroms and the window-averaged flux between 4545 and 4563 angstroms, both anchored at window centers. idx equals 0.9 angstroms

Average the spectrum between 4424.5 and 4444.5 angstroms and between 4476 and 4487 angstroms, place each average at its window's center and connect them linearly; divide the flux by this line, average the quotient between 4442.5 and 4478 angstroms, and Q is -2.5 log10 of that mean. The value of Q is 0.03 mag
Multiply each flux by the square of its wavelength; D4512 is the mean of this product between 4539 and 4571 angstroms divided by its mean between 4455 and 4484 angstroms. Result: 1.2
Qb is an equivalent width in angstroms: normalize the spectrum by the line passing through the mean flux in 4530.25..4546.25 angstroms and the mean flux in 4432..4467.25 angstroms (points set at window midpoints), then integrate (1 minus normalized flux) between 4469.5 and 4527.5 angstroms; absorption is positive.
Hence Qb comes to -4.8 angstroms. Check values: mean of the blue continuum 23.8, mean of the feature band 26.3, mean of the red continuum 24.7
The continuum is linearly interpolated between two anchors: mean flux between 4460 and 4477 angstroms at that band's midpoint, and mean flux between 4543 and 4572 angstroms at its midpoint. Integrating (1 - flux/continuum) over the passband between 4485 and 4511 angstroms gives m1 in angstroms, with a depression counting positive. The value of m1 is -1.6 angstroms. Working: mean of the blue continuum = 23.7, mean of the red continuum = 27.5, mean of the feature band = 26.5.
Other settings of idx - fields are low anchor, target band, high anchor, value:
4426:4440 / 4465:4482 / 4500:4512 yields 1.0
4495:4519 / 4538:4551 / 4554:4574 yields 1.3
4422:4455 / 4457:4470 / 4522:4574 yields 0.9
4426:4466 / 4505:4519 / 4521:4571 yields -1.1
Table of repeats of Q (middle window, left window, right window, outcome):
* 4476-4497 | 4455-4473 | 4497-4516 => 0.014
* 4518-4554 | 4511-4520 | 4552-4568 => 0.110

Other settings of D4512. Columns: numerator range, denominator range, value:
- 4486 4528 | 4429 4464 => 1.15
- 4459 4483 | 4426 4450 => 1.01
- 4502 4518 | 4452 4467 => 1.24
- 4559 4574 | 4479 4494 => 1.15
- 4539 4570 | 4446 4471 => 1.21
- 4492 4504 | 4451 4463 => 1.16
